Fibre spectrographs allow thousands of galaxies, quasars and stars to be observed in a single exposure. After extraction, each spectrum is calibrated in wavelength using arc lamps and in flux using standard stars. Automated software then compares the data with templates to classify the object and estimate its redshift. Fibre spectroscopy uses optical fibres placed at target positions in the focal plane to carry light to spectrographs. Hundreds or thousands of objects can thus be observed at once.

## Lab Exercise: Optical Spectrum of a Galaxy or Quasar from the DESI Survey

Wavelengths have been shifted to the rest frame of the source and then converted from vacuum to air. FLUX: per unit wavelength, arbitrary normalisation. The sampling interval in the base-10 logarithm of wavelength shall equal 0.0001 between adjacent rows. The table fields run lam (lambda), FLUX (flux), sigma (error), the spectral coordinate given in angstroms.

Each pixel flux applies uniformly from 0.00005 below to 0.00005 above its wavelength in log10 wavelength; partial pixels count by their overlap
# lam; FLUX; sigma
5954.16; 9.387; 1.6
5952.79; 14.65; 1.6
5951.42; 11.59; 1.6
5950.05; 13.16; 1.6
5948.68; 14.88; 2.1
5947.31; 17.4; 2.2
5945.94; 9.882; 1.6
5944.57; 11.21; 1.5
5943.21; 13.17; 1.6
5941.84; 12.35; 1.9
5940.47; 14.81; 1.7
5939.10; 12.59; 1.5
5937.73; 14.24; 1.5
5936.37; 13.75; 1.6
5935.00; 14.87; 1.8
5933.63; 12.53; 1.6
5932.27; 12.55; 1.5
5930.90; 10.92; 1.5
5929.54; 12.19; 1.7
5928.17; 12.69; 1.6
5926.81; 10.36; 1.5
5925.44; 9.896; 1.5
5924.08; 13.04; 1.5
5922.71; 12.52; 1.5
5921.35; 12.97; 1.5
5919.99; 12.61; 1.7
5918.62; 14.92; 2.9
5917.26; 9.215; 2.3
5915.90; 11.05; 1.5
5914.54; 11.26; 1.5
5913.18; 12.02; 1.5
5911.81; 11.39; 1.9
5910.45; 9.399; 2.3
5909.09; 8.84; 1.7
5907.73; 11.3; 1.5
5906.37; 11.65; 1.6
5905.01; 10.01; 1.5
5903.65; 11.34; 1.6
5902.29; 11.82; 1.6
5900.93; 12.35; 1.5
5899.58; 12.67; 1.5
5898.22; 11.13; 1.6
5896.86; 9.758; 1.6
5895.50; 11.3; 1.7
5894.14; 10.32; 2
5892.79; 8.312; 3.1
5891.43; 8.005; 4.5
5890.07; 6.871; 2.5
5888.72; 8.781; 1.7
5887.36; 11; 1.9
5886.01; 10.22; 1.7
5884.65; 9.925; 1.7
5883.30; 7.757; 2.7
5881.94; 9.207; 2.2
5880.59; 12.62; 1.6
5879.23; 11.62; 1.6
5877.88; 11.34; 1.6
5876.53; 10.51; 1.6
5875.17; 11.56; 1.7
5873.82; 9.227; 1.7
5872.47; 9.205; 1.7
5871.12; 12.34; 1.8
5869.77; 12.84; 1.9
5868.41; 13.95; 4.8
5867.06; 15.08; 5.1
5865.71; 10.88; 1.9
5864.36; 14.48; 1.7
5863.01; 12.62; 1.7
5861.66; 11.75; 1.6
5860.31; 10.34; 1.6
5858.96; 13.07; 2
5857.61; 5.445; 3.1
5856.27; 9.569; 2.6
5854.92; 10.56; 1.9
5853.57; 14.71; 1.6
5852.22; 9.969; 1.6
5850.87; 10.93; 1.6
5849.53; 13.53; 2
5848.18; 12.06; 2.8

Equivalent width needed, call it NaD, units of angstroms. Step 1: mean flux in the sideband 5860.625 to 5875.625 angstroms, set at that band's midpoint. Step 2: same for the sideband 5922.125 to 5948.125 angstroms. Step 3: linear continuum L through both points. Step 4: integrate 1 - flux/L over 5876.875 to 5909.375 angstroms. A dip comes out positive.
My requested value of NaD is 5.24 angstroms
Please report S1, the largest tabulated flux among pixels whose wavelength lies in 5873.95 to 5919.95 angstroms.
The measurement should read 14.92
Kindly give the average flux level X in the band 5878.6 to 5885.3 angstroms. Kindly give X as 10.2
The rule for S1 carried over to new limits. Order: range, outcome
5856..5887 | 15.08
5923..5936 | 14.87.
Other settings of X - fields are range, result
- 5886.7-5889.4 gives 9.88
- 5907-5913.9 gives 10.6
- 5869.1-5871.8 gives 12.6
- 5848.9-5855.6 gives 11.9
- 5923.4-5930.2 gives 11.6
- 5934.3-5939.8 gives 13.8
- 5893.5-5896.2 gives 10.8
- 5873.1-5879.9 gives 10.8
